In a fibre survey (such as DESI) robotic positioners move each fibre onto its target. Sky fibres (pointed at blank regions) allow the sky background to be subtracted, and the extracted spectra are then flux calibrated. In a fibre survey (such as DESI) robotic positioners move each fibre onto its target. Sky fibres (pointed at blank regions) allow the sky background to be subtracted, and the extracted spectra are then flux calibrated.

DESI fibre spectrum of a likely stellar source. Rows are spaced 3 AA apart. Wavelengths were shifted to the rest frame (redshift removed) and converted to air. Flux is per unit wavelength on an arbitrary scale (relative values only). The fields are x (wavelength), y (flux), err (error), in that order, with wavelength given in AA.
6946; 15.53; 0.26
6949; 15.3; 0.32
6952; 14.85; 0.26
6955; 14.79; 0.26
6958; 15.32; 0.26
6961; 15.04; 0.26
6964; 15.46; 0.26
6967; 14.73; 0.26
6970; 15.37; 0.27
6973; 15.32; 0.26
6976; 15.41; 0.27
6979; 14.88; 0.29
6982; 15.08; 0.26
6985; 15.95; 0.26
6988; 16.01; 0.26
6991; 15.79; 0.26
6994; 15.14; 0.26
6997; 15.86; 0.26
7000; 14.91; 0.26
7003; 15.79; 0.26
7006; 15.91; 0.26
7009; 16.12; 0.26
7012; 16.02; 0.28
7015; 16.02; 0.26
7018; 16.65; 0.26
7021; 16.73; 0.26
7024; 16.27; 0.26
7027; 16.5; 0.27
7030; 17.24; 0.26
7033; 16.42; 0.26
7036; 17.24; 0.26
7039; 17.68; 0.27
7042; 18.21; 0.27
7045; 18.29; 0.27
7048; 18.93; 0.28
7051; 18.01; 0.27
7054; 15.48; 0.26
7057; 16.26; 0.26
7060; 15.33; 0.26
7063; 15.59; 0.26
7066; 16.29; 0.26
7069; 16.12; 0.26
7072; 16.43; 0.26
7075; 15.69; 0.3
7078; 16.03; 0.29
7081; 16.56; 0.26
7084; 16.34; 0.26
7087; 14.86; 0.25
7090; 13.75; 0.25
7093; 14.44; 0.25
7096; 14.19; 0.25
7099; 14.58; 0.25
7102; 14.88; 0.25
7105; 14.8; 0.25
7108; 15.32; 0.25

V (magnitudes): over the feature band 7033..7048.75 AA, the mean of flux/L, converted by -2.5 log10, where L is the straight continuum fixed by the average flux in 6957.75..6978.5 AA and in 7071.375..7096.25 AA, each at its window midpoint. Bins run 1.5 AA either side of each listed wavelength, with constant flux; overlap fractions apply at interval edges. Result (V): -0.17 mag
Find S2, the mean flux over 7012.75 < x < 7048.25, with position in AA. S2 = 17.1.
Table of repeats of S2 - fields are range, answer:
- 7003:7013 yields 16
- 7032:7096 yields 16.3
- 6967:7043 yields 16.1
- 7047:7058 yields 17.1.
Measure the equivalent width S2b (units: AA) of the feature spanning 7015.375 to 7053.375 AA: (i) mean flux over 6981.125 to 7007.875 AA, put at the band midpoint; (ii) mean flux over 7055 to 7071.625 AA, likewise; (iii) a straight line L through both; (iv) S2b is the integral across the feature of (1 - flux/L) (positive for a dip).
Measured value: -3.5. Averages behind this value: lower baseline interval 15.6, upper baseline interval 15.9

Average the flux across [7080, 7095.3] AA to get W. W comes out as 15.1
